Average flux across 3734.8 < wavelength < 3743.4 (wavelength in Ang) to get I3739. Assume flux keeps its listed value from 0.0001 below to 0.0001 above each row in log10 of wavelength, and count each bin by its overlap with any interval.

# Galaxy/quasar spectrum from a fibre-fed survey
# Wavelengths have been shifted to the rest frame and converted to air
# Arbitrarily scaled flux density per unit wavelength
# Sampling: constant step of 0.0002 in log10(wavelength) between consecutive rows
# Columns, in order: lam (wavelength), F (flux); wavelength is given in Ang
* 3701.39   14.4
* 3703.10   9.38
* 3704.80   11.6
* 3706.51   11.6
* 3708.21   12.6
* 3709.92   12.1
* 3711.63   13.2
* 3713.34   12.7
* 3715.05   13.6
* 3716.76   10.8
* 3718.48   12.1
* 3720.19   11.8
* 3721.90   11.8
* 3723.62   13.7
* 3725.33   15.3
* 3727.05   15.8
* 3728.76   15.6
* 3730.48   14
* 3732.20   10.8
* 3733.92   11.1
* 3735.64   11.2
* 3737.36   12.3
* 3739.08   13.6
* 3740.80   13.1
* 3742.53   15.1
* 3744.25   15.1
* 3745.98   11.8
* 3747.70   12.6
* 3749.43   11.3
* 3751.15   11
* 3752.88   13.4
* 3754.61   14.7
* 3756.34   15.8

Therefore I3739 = 13.1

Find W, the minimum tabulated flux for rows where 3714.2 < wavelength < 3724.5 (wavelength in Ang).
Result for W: 10.8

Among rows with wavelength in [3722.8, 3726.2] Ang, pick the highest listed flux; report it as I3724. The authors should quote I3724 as 15.3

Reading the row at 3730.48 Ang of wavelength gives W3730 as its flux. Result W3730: 14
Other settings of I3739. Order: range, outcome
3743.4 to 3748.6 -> 13.1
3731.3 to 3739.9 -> 11.8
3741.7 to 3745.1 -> 15.1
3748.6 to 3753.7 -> 11.9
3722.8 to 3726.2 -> 14.5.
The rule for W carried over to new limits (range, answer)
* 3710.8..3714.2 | 12.7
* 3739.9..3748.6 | 11.8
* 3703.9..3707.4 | 11.6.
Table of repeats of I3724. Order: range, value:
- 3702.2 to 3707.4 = 11.6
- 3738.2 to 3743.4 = 15.1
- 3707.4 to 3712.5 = 13.2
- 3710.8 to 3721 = 13.6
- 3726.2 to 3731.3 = 15.8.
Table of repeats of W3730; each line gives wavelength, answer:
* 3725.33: 15.3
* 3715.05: 13.6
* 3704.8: 11.6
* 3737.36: 12.3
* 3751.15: 11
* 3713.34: 12.7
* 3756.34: 15.8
